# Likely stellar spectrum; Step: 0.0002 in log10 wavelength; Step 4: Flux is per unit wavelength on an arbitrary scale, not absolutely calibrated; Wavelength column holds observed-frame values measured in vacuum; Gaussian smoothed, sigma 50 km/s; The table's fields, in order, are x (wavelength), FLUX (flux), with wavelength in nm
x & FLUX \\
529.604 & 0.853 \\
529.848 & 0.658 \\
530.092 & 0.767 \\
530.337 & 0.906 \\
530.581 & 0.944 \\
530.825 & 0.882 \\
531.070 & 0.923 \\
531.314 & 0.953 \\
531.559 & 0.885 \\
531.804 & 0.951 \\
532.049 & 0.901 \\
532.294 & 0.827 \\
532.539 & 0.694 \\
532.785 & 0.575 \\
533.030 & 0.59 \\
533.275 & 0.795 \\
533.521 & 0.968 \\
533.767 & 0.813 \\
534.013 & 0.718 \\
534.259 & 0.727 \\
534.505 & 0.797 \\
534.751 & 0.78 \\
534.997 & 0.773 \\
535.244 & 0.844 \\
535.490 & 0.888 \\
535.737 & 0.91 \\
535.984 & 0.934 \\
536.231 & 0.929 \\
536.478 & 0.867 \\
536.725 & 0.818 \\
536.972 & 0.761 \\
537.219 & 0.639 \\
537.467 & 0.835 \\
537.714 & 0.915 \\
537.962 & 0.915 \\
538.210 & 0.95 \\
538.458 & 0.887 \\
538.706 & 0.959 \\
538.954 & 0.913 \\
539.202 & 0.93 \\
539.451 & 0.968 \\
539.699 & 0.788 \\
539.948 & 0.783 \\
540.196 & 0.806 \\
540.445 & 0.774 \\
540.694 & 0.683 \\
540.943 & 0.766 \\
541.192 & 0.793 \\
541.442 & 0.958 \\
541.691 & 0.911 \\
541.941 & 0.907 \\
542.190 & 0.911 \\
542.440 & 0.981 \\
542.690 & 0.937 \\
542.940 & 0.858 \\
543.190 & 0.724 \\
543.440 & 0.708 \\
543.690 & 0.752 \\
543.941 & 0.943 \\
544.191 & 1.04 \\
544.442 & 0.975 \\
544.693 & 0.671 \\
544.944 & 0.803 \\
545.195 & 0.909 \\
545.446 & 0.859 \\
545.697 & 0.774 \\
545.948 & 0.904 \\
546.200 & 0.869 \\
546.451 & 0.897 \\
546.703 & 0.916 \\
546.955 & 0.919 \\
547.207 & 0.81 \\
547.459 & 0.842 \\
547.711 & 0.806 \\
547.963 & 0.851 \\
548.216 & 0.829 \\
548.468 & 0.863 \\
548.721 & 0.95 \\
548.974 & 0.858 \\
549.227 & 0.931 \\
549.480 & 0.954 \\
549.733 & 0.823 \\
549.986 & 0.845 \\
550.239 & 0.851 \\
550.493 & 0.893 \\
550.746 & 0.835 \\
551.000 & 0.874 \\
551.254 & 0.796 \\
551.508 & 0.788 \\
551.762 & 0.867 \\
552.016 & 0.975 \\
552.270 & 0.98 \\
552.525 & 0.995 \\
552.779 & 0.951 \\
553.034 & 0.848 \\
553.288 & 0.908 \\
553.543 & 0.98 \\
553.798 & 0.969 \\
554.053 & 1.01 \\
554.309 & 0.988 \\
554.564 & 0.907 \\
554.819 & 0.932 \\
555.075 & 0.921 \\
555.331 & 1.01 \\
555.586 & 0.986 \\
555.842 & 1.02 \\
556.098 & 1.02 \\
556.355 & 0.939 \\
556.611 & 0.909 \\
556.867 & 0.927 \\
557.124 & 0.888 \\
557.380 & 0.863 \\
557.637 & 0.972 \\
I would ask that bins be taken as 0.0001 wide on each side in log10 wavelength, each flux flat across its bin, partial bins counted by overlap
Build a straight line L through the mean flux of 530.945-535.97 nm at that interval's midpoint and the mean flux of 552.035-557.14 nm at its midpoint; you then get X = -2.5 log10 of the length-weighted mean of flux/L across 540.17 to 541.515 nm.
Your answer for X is 0.101 mag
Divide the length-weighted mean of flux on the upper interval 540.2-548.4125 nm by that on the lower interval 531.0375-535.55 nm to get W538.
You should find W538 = 1.1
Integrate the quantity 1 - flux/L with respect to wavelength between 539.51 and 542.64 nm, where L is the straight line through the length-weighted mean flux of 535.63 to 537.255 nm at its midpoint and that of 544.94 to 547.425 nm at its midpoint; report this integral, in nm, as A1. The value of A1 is 0.050 nm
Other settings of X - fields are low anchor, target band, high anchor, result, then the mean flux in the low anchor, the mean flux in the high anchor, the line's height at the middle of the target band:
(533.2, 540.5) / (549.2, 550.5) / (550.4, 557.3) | 0.039 mag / 0.847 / 0.93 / 0.911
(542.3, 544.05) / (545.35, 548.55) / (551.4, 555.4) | 0.027 mag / 0.843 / 0.939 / 0.878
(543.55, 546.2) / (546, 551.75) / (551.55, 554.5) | 0.048 mag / 0.862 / 0.946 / 0.904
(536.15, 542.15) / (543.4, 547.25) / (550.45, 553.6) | 0.013 mag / 0.853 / 0.898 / 0.874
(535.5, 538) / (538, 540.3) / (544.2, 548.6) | -0.045 mag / 0.852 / 0.858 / 0.853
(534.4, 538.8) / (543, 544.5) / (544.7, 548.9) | 0.006 mag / 0.855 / 0.857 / 0.857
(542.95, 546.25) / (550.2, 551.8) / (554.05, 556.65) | 0.092 mag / 0.841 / 0.967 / 0.916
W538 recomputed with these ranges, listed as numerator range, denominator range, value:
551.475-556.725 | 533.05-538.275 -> 1.14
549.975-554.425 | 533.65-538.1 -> 1.10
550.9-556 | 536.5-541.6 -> 1.11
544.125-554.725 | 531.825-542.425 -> 1.06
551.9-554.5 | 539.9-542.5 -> 1.14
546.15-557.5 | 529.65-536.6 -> 1.09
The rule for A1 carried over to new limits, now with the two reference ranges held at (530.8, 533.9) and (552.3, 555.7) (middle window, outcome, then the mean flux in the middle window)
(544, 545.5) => 0.03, 0.88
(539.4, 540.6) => 0.08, 0.812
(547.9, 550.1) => 0.11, 0.879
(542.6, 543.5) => 0.08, 0.809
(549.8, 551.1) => 0.11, 0.858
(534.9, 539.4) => -0.10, 0.872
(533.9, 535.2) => 0.11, 0.765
